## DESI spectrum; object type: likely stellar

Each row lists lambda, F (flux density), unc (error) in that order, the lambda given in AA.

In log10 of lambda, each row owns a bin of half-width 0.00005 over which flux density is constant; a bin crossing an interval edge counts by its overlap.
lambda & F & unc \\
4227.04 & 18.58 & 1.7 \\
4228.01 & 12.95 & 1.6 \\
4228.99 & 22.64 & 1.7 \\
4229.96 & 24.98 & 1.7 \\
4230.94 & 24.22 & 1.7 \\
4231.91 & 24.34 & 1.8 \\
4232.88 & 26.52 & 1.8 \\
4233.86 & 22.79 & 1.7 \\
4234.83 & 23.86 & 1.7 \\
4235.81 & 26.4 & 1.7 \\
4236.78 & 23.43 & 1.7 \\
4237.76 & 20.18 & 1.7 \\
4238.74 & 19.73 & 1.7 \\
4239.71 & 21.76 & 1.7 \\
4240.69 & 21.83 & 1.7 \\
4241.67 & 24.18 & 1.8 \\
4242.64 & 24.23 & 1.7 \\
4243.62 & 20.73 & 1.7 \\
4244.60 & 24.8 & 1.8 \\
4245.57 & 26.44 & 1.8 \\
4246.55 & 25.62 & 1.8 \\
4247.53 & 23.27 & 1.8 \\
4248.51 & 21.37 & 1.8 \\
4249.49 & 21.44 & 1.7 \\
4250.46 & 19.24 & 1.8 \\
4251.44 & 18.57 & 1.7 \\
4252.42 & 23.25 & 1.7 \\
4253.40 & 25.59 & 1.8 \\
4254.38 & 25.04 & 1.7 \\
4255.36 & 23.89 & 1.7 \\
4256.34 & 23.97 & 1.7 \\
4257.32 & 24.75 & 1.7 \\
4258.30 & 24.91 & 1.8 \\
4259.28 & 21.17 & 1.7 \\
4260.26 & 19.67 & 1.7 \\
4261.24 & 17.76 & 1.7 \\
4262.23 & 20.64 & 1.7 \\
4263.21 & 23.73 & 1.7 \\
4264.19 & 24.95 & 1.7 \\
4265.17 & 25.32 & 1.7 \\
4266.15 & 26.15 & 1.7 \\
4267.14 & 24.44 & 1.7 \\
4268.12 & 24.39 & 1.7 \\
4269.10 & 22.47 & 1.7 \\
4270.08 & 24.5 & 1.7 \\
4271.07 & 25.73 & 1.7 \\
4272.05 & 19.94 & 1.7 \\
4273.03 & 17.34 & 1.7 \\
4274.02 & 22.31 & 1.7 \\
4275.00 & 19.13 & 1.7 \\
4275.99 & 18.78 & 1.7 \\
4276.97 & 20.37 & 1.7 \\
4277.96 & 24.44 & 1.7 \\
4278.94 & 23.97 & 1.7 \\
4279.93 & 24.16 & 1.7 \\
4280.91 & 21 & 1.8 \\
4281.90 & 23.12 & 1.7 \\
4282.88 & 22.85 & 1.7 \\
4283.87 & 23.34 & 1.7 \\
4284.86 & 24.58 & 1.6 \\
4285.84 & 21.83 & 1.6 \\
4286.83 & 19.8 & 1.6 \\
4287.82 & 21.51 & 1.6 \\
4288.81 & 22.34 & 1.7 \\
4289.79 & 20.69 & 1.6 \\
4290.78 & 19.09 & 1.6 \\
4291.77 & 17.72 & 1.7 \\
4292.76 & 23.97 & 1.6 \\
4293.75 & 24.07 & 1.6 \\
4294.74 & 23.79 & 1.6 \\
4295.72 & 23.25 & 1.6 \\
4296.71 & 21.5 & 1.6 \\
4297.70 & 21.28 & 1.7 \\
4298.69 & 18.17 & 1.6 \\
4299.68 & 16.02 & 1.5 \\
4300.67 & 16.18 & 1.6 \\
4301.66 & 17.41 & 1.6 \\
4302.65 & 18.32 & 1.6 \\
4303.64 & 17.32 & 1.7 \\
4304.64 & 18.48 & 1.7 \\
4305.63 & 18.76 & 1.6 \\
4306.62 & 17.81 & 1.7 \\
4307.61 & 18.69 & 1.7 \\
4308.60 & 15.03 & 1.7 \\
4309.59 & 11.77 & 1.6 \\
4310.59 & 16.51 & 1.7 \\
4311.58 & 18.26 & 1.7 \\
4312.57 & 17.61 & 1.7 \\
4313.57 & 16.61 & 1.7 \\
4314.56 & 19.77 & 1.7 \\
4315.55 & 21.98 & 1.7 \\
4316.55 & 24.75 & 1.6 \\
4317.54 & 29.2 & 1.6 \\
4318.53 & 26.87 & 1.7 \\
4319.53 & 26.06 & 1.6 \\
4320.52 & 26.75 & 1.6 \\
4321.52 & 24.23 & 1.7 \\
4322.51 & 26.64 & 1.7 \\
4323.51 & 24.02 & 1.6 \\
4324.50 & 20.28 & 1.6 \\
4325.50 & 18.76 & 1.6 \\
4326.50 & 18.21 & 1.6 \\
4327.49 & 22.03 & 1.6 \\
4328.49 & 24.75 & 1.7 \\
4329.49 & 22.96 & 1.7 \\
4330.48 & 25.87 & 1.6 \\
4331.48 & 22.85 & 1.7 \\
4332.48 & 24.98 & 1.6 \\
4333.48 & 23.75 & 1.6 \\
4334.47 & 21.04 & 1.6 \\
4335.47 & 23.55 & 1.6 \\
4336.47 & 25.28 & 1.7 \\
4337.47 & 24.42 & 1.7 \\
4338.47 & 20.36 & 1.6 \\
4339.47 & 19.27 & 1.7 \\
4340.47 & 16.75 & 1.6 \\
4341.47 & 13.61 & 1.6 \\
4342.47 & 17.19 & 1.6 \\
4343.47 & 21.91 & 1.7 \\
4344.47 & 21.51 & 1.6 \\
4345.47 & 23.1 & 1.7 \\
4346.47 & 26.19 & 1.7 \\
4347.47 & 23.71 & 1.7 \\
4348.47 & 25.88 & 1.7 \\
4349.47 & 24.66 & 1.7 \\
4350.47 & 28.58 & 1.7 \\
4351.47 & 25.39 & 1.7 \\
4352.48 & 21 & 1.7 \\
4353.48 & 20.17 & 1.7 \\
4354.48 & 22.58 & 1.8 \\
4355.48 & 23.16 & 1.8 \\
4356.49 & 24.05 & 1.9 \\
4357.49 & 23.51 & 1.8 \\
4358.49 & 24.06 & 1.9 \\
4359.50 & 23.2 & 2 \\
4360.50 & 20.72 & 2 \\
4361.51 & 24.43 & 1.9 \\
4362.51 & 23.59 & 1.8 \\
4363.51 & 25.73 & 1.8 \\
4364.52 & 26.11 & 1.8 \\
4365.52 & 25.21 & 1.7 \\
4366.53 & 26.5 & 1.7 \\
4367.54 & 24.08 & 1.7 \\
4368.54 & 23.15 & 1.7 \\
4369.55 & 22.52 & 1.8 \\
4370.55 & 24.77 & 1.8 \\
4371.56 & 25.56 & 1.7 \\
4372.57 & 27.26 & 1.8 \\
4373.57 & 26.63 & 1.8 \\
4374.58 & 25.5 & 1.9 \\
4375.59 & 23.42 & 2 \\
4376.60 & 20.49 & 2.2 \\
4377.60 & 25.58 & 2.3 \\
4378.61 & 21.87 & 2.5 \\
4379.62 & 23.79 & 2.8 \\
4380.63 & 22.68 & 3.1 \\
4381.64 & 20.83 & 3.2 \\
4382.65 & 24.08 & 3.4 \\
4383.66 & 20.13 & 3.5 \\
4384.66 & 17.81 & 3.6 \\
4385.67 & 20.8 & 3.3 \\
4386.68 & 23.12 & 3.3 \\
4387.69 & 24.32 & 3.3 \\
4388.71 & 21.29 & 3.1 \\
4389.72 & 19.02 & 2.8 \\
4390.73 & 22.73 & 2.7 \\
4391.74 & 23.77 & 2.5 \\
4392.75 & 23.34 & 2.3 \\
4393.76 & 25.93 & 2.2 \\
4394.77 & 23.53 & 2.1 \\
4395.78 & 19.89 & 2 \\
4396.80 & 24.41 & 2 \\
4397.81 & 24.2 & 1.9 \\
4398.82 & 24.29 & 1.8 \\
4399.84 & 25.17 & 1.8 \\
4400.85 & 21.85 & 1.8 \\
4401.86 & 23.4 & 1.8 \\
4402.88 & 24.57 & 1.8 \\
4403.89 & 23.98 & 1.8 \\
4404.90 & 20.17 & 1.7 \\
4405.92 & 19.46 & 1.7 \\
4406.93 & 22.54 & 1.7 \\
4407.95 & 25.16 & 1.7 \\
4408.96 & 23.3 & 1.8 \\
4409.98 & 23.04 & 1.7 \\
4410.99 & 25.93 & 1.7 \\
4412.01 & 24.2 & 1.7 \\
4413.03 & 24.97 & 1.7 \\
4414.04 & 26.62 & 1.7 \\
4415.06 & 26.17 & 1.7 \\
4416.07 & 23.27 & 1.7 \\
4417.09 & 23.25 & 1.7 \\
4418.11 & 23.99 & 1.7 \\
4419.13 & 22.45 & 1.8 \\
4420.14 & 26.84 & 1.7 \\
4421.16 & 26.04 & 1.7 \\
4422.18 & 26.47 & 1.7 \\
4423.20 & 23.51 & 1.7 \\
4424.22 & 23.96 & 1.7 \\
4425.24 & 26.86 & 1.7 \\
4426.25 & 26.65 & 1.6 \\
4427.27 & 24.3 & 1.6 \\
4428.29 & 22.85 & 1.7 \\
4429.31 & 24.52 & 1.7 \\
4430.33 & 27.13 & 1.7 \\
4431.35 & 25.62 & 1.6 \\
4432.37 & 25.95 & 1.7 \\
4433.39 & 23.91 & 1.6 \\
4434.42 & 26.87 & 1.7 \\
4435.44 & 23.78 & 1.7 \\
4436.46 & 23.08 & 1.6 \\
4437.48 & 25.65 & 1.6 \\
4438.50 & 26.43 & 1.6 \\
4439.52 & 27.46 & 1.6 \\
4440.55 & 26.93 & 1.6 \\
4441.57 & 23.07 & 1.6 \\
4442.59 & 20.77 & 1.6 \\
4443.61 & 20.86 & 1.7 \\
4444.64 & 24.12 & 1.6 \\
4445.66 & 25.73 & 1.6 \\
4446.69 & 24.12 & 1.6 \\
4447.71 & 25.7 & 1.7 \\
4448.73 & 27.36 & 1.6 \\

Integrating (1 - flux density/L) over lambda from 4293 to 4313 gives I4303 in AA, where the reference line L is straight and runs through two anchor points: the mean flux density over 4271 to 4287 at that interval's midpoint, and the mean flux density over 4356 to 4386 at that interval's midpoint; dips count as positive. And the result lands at 3.3 AA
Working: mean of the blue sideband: 21.9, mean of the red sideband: 23.6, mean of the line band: 18.6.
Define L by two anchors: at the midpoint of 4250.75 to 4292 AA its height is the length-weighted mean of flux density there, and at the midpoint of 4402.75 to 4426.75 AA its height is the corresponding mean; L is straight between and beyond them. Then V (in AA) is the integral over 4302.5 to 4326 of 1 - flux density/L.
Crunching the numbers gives 2.38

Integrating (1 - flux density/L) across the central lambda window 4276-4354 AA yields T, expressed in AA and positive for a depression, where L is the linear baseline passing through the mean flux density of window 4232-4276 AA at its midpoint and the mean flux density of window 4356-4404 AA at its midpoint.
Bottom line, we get 5.51 AA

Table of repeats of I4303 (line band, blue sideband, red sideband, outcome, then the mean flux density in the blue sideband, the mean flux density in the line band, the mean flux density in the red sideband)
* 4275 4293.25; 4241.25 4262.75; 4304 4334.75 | 0.28 AA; 22.7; 21.8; 21.4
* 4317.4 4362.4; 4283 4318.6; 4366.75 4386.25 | -2.73 AA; 20.1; 23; 23.3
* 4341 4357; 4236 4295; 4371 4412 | 0.16 AA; 22.5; 22.7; 23.1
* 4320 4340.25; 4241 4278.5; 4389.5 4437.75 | 0.41 AA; 22.7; 22.9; 24.2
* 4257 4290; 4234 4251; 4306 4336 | -0.02 AA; 22.8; 22.4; 21.7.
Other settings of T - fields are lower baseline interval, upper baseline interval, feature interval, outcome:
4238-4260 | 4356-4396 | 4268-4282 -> 0.61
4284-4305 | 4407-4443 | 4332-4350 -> -0.06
